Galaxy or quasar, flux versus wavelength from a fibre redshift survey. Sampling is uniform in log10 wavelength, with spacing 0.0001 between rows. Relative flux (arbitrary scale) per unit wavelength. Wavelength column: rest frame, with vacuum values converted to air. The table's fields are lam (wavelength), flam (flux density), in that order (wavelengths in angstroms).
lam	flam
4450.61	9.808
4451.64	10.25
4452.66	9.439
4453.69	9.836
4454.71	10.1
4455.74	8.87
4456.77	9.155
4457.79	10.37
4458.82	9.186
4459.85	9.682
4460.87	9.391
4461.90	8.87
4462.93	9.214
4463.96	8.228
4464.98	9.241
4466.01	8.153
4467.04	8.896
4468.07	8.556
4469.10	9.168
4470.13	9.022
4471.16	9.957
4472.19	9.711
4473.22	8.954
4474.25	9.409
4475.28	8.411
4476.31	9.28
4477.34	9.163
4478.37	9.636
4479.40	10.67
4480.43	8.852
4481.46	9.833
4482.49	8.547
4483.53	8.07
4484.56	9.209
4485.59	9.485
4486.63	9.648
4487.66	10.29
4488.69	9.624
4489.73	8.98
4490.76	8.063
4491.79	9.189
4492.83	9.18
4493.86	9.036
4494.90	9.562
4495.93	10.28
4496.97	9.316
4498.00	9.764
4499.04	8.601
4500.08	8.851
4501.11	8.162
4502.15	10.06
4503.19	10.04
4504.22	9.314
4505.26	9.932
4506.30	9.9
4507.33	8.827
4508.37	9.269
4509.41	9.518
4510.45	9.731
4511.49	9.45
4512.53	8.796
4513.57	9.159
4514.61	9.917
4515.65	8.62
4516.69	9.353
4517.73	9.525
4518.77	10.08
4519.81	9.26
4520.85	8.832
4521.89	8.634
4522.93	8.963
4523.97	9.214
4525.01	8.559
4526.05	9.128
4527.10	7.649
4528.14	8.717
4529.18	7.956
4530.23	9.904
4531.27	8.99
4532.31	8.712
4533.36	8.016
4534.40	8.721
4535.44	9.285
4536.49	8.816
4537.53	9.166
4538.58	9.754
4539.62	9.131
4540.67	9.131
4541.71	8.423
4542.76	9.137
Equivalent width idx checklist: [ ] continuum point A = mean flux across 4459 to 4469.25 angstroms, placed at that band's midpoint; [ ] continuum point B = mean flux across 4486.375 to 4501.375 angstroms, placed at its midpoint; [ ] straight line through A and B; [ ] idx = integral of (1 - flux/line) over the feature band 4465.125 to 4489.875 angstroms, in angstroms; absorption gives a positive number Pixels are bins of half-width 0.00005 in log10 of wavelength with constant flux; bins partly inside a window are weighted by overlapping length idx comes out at -0.4 angstroms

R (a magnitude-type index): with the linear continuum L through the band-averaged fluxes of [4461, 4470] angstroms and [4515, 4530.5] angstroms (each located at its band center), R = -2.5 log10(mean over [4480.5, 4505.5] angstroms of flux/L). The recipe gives -0.05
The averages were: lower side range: 8.82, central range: 9.28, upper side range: 8.95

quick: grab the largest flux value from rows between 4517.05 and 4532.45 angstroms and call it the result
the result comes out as 10.08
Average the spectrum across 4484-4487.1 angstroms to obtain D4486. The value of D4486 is 9.42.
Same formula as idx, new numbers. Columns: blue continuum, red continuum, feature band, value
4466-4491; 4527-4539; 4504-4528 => -0.62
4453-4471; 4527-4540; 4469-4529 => -1.44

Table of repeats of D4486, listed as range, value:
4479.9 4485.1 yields 8.92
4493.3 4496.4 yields 9.62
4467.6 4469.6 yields 8.86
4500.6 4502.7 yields 9.1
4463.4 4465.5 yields 8.76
